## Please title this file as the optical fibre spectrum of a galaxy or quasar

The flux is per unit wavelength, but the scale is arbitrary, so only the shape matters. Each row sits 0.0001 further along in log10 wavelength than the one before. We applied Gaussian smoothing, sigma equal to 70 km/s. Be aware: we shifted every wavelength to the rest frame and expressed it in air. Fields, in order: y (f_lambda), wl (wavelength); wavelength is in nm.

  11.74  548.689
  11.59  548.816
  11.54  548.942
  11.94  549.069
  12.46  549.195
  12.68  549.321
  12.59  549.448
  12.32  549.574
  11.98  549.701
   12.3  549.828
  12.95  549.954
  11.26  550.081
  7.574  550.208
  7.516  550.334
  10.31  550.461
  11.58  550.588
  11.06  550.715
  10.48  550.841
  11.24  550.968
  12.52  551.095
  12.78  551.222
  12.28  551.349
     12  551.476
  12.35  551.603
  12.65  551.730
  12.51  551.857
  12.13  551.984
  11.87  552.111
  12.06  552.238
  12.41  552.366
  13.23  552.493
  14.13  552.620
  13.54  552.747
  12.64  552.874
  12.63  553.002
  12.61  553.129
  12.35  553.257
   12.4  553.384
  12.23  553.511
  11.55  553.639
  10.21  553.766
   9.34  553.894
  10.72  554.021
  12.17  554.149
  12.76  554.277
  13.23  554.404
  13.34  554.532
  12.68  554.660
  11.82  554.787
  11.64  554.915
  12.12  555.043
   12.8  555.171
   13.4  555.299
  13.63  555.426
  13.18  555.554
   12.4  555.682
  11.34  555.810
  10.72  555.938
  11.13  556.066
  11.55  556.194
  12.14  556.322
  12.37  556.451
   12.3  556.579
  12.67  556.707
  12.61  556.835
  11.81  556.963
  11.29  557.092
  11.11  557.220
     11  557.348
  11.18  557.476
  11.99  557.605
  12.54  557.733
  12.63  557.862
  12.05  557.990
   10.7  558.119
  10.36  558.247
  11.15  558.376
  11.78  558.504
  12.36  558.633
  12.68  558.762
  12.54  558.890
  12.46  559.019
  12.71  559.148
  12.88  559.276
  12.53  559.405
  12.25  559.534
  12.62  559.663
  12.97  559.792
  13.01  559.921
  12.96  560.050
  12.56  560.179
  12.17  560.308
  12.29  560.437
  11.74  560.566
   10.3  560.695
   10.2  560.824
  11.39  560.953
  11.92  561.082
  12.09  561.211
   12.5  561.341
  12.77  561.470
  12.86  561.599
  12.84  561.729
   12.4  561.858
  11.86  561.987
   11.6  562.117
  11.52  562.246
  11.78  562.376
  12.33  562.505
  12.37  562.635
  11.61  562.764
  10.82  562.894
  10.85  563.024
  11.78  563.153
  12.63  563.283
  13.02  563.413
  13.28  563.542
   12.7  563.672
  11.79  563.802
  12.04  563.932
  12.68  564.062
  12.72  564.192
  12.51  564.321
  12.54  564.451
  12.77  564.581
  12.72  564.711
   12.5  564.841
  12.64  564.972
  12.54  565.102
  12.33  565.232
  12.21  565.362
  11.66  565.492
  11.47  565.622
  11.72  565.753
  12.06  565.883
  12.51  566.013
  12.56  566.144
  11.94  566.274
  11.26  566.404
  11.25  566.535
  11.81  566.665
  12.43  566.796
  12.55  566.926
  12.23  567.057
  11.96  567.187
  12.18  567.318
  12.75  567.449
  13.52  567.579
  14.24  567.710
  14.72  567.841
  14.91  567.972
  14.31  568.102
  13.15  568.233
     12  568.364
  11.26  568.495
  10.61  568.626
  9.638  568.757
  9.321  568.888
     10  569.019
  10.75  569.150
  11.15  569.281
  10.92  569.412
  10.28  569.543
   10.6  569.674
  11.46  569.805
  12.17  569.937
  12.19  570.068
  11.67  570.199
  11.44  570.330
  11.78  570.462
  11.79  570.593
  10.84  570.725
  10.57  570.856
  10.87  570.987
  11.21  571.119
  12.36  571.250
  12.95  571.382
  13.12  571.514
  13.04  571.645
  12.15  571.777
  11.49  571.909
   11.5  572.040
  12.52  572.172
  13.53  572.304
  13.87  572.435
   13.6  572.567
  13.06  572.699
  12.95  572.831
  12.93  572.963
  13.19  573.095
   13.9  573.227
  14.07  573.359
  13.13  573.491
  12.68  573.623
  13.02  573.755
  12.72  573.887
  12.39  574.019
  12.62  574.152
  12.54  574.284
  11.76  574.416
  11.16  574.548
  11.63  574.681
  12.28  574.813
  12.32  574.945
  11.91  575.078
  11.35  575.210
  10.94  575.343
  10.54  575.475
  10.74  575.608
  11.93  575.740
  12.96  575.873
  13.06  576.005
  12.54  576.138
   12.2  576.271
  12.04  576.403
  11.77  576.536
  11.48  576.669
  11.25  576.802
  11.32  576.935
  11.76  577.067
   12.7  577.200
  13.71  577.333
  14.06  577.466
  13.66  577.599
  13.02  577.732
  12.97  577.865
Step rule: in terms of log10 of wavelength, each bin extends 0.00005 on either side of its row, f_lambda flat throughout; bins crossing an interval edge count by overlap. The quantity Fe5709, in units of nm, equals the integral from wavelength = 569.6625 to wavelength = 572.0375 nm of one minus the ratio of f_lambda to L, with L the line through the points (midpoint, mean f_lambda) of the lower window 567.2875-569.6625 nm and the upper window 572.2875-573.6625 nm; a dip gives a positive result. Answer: 0.17 nm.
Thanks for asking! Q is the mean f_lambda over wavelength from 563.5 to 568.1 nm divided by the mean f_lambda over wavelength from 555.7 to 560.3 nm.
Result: 1.0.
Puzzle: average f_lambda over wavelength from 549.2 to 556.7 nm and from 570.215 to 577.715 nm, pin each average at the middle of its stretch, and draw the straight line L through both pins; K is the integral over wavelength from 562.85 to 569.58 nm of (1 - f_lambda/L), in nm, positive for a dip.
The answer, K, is 0.03 nm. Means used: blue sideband 12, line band 12.1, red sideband 12.3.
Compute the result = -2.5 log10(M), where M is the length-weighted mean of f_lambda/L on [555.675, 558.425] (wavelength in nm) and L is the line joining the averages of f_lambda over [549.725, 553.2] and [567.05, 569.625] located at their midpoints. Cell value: 0.02 mag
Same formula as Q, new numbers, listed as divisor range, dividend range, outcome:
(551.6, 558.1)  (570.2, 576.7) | 1.01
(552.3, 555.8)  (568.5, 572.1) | 0.91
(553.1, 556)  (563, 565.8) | 1.02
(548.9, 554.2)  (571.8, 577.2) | 1.04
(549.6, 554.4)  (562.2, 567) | 1.03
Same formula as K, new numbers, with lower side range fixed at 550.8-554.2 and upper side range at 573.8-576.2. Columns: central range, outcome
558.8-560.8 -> -0.047 nm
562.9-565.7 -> -0.063 nm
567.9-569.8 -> 0.103 nm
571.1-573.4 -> -0.170 nm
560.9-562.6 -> -0.013 nm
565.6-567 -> 0.006 nm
